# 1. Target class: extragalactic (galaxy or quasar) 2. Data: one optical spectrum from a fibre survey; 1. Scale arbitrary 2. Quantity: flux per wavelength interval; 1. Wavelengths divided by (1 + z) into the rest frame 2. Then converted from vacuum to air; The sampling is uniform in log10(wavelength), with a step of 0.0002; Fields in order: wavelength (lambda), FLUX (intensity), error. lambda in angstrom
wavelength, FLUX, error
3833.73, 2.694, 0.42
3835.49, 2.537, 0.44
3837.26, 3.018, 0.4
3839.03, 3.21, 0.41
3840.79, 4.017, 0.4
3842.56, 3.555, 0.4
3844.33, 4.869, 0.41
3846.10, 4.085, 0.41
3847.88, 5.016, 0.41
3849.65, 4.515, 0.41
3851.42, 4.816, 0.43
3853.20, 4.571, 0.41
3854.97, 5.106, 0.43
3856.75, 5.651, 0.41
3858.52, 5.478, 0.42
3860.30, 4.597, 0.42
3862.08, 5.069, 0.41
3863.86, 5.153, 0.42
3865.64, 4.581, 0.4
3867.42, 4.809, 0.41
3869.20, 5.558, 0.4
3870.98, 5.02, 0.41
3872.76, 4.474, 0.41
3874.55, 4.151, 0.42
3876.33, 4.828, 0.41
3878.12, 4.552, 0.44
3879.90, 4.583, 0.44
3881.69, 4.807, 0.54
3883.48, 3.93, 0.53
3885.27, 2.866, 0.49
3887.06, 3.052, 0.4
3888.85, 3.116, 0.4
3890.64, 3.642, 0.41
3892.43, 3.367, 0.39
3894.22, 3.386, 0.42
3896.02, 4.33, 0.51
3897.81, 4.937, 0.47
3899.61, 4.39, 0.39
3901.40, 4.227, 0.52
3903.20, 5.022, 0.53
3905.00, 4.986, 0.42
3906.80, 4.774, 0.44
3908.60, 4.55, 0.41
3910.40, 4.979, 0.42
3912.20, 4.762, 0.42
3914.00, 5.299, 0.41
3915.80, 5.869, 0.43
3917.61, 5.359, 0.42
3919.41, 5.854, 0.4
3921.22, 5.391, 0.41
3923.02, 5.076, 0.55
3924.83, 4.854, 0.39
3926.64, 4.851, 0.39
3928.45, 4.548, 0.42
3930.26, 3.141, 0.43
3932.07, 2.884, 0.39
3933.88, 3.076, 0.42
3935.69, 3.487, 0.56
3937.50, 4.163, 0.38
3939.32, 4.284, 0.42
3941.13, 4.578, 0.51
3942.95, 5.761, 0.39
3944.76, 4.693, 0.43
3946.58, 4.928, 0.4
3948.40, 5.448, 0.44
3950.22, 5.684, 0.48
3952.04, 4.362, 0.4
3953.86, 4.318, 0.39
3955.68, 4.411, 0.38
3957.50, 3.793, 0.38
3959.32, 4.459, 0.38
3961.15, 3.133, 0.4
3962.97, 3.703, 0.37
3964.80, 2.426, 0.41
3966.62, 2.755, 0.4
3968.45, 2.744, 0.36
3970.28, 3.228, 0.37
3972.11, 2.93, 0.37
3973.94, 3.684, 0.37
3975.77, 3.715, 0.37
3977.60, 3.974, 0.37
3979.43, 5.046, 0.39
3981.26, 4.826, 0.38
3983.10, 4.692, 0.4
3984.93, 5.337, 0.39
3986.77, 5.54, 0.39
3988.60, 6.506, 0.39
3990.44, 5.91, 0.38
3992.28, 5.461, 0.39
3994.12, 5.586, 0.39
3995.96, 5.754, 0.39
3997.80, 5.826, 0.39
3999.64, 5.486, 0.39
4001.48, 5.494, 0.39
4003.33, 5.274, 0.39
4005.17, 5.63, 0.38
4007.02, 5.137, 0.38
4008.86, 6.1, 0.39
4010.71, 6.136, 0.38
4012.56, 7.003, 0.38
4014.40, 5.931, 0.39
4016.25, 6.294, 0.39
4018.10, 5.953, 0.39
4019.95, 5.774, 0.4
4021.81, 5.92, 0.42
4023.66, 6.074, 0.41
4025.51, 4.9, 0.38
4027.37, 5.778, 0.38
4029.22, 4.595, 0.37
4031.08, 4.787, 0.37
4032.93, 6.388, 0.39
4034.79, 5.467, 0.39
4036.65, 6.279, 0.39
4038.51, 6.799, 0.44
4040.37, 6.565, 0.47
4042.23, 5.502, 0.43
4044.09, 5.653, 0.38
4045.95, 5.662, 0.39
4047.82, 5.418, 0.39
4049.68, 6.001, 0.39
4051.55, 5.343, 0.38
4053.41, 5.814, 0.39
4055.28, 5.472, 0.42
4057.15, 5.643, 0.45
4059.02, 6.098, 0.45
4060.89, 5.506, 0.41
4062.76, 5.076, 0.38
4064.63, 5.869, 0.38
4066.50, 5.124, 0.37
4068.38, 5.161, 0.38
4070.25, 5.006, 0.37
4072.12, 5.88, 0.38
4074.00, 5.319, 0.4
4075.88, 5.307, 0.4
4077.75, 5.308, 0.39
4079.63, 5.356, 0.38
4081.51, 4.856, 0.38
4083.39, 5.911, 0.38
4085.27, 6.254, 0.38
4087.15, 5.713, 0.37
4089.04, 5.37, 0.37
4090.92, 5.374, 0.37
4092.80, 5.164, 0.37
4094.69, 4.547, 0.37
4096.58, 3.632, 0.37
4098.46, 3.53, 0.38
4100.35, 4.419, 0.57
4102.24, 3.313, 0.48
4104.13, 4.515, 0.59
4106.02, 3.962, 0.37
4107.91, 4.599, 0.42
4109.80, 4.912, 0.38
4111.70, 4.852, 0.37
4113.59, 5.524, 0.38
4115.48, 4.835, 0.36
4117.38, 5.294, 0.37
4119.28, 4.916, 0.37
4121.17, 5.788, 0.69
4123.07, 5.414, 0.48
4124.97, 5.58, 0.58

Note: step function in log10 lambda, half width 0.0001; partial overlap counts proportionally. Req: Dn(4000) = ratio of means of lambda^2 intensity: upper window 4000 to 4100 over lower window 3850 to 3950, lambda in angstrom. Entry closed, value 1.3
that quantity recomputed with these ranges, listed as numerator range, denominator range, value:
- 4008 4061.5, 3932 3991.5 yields 1.41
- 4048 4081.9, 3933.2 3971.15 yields 1.42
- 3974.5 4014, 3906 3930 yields 1.12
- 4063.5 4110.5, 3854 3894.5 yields 1.25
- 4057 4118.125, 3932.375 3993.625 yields 1.24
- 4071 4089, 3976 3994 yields 1.11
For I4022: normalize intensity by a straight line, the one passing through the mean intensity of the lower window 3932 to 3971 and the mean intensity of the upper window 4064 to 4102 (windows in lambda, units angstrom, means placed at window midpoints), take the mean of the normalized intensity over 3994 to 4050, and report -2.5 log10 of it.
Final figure -0.245 mag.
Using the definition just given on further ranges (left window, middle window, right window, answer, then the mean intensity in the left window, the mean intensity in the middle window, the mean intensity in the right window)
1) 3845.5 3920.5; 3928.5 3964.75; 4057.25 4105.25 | 0.14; 4.63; 4.19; 5.11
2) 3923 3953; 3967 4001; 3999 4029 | 0.11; 4.44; 4.77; 5.78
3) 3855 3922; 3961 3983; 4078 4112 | 0.30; 4.64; 3.57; 4.8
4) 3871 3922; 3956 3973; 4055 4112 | 0.39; 4.49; 3.28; 5.06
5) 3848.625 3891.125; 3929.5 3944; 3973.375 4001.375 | 0.24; 4.55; 3.94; 5.19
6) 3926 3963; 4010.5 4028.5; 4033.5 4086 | -0.16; 4.28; 5.95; 5.63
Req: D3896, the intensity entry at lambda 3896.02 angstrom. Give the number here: 4.33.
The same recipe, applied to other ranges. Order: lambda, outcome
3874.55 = 4.151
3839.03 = 3.21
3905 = 4.986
